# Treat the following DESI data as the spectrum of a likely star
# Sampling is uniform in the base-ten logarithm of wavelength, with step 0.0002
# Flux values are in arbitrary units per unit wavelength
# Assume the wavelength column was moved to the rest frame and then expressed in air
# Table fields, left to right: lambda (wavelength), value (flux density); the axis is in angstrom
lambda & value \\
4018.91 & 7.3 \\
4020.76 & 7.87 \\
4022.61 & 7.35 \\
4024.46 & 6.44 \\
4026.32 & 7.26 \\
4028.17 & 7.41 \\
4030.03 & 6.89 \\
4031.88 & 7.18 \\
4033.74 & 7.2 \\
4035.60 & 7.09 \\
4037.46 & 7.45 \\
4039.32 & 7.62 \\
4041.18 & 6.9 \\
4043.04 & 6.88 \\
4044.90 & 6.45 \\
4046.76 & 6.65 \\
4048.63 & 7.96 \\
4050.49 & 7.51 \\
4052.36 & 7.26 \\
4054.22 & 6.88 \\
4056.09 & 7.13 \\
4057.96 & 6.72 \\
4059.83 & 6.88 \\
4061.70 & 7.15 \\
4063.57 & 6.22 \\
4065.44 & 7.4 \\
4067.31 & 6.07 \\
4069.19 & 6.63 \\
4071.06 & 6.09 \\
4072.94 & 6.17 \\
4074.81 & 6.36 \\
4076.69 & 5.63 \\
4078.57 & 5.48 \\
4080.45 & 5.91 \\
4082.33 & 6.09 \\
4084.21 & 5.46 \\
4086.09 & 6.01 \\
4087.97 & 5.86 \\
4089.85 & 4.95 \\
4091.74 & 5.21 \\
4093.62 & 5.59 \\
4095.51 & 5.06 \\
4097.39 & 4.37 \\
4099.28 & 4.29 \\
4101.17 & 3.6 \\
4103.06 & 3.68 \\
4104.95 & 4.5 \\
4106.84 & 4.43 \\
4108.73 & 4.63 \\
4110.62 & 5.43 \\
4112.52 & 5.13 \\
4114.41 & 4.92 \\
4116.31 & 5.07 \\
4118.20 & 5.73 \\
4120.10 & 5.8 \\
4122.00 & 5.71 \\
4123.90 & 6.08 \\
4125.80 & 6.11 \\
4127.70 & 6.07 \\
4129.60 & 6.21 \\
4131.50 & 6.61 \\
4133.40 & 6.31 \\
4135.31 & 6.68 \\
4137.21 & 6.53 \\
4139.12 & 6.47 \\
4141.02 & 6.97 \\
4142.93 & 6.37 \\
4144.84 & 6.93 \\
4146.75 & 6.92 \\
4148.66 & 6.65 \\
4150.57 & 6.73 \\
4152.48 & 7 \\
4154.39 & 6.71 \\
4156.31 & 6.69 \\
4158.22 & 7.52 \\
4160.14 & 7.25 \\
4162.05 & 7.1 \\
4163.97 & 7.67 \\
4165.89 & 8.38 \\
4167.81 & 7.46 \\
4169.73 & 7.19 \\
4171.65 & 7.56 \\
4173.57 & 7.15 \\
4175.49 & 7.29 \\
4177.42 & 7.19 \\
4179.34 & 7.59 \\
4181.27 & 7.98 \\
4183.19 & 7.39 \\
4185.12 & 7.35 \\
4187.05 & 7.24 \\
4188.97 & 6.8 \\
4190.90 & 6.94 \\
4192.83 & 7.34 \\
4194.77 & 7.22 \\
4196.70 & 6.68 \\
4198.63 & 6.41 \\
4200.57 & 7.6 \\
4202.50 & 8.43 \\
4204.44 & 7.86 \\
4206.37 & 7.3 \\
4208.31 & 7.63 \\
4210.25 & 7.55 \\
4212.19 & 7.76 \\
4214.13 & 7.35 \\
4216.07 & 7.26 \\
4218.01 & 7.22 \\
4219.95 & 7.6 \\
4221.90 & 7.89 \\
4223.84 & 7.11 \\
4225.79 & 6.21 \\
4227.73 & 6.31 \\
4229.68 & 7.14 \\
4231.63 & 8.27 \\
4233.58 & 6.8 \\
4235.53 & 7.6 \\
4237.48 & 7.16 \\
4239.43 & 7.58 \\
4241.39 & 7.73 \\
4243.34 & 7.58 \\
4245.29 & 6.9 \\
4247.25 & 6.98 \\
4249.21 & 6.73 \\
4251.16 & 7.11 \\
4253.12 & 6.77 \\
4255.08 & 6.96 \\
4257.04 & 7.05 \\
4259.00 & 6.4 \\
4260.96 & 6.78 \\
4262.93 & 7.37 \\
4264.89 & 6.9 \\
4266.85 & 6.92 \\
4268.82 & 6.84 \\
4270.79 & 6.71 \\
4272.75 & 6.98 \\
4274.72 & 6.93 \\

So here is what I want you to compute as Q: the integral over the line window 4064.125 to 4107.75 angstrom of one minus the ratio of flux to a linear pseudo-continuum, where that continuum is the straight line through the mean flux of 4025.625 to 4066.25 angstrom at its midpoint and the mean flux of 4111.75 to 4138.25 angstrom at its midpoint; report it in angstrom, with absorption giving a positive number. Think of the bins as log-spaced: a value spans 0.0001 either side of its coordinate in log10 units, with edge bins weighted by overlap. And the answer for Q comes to 7.33 angstrom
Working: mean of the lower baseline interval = 7.09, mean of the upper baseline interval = 5.93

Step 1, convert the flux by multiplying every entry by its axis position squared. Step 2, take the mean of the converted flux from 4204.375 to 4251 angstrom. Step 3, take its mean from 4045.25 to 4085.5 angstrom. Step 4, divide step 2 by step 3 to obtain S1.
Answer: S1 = 1.2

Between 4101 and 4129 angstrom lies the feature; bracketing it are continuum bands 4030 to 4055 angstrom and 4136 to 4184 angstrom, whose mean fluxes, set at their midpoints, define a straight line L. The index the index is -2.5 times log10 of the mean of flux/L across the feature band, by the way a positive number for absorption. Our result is 0.35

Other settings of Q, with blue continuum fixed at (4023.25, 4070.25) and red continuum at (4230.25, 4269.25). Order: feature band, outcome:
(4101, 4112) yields 4.0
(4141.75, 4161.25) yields 0.5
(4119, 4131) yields 1.8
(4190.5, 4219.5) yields -1.2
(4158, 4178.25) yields -1.0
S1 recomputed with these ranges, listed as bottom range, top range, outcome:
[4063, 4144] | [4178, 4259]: 1.35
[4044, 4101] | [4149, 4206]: 1.25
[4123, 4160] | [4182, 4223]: 1.15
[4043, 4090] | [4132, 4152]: 1.07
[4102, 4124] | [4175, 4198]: 1.48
